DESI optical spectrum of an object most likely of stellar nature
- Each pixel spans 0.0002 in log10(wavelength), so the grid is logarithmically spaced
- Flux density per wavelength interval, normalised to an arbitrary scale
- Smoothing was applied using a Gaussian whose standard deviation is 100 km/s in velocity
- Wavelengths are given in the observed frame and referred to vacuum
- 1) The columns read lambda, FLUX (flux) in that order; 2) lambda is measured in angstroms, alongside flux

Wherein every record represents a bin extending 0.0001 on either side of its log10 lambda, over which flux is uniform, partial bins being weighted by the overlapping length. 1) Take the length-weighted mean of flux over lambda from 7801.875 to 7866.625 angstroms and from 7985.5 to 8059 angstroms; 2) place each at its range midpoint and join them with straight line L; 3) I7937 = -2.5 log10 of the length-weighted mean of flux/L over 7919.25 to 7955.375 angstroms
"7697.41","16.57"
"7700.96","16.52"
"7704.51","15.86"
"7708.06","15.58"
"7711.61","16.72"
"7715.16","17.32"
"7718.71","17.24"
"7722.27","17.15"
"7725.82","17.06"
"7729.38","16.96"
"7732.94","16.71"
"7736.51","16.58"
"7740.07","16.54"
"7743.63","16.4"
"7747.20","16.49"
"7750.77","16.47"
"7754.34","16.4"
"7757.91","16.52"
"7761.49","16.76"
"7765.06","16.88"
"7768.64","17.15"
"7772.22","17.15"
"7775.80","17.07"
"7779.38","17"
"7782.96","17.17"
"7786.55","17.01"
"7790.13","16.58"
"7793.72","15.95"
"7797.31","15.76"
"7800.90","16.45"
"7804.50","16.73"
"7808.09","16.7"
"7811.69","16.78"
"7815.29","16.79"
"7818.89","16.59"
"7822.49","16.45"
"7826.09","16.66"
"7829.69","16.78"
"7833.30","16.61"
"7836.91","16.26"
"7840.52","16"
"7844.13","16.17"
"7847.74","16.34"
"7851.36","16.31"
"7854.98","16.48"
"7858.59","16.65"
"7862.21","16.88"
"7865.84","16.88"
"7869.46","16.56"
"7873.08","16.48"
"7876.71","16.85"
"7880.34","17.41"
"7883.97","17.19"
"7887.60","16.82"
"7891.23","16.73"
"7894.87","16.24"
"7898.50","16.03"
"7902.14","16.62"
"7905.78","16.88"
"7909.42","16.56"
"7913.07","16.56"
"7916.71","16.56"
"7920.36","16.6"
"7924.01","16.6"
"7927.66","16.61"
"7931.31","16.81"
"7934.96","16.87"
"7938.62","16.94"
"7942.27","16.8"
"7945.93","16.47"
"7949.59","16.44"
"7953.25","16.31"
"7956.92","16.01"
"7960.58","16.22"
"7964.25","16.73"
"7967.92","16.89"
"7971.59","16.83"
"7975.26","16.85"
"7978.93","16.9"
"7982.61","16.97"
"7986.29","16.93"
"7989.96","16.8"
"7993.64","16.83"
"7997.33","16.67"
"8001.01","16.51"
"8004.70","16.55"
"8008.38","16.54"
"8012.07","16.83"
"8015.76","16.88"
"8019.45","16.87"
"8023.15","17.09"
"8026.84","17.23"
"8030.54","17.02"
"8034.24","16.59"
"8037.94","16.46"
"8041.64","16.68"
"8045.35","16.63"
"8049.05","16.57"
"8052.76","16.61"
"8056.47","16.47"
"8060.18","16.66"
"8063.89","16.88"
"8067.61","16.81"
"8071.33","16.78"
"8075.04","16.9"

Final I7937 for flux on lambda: 0.00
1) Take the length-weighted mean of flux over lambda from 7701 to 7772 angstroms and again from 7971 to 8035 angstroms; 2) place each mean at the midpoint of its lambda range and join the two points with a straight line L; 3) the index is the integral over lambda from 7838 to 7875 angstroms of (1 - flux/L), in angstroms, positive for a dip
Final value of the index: 0.6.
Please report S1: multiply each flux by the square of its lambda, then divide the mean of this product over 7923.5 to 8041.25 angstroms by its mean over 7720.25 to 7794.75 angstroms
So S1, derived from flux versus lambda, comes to 1.06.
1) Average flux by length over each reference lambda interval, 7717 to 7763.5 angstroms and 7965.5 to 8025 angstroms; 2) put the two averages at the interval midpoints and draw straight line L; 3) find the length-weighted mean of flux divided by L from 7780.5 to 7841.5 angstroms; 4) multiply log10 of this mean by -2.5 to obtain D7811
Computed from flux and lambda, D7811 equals 0.01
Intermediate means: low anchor 16.7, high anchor 16.8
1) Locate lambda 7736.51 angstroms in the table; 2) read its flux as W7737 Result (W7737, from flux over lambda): 16.58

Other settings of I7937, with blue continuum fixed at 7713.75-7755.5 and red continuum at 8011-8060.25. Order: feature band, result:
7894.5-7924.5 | 0.02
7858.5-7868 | 0.00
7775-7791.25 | -0.01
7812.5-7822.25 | 0.01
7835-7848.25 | 0.04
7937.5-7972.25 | 0.01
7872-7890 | -0.01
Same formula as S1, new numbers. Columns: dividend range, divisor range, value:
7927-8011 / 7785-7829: 1.05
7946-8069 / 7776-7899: 1.05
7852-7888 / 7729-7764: 1.05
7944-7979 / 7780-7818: 1.04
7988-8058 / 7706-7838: 1.07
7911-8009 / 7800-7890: 1.03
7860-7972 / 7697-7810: 1.04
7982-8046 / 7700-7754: 1.09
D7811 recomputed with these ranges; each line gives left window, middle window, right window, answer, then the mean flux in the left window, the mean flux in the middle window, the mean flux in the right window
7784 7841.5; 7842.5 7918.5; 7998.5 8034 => 0.00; 16.5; 16.6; 16.8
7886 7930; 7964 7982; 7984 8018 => -0.01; 16.6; 16.9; 16.7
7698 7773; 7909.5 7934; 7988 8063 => 0.01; 16.7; 16.6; 16.7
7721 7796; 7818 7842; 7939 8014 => 0.02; 16.8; 16.5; 16.7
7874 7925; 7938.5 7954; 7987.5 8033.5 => 0.01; 16.7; 16.6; 16.8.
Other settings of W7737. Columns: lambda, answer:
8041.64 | 16.68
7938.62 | 16.94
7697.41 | 16.57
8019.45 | 16.87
